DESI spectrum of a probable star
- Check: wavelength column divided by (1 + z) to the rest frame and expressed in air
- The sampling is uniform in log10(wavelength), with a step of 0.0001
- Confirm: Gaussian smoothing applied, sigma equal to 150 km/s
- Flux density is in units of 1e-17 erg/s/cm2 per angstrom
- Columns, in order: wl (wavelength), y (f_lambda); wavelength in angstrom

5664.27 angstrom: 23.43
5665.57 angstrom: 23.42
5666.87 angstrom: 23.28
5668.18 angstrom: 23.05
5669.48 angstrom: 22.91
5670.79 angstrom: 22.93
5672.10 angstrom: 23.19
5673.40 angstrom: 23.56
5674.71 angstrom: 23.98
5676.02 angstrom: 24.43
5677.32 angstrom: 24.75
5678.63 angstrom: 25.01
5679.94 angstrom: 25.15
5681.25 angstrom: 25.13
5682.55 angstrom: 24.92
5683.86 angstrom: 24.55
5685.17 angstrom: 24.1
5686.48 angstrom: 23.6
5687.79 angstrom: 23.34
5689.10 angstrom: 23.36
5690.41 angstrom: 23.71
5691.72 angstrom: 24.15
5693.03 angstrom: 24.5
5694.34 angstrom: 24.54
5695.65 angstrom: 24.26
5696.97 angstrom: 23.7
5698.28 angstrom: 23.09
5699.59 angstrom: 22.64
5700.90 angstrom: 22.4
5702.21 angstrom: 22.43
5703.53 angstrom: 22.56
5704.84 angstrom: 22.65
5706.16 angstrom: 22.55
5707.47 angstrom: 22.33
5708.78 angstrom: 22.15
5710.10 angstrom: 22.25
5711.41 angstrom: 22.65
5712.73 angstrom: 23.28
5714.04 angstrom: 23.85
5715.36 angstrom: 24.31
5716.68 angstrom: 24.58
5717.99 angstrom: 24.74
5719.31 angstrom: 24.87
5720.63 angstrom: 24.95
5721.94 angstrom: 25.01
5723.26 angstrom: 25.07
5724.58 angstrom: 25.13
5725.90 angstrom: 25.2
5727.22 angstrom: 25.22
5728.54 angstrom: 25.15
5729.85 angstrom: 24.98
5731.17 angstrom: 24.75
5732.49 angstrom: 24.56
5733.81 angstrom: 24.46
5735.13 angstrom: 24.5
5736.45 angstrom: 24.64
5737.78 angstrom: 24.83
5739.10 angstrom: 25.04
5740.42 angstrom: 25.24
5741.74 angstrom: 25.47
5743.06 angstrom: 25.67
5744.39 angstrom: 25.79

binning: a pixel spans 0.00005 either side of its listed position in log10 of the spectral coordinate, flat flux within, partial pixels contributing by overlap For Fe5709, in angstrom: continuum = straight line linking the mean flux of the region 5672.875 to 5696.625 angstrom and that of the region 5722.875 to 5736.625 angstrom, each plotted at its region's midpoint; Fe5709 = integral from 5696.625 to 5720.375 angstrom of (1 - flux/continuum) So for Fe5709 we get 1.4 angstrom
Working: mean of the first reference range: 24.3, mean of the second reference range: 24.9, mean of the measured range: 23.2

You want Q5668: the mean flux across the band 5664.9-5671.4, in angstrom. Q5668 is 23.1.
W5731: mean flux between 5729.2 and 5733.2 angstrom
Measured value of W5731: 24.8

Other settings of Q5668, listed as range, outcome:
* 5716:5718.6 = 24.7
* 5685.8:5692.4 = 23.6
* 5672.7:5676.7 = 24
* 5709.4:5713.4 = 22.7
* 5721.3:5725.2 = 25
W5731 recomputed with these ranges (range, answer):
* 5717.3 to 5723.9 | 24.9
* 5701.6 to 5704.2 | 22.5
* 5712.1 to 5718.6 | 24.2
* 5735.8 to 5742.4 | 25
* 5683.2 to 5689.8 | 23.8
